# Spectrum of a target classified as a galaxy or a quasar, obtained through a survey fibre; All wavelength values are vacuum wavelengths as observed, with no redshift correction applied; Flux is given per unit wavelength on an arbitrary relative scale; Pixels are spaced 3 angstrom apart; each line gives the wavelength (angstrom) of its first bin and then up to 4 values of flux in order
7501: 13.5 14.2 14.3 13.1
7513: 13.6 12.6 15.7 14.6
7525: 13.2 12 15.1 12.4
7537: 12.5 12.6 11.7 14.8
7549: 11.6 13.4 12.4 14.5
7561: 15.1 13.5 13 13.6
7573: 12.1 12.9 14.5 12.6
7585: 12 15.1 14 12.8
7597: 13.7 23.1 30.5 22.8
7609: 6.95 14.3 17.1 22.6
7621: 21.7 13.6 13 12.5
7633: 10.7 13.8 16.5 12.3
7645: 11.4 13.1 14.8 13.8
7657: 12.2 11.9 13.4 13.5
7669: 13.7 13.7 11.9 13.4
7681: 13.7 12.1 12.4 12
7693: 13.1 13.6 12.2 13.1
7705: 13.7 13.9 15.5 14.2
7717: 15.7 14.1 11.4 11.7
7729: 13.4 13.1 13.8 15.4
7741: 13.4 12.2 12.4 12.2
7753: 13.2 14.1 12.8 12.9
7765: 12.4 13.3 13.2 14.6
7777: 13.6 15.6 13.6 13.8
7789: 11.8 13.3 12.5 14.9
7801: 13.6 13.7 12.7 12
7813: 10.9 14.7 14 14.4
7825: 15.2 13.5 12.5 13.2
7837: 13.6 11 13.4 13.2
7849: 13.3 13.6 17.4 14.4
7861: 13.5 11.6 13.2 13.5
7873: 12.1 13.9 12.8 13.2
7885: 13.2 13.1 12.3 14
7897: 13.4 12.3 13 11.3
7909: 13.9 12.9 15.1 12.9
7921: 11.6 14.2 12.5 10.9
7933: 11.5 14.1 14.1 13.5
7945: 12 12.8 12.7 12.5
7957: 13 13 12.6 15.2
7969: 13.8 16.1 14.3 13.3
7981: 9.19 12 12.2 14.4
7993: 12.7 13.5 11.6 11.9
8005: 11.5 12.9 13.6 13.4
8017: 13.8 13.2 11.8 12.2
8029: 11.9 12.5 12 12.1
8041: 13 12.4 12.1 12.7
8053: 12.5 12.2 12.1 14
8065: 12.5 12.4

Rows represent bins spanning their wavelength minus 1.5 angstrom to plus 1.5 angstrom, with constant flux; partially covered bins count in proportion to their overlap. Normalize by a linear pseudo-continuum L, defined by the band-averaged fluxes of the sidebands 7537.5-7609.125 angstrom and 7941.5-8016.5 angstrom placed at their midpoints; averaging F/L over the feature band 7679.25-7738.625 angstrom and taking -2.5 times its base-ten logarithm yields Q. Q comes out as 0.057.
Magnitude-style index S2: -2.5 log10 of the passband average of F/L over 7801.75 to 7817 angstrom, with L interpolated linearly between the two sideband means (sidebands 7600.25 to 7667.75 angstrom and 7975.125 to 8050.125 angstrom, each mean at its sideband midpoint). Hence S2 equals 0.10 mag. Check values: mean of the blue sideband 15.3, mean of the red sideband 12.5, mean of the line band 12.8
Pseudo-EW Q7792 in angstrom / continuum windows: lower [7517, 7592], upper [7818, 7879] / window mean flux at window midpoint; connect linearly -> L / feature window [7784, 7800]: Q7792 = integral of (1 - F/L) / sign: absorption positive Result 0.2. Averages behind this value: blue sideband 13.4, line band 13.3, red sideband 13.5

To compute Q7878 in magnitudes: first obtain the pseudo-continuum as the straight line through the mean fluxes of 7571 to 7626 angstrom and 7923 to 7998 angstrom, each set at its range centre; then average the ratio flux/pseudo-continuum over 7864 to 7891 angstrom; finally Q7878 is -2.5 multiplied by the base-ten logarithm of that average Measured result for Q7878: 0.06 mag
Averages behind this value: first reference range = 16.2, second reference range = 13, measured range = 13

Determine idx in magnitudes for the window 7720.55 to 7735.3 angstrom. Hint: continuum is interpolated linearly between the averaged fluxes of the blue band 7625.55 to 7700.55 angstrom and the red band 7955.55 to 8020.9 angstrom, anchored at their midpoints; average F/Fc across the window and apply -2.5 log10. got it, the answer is 0.03 mag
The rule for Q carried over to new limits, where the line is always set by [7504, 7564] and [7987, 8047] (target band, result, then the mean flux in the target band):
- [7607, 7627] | -0.20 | 16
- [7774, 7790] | -0.06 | 13.8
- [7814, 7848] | -0.04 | 13.5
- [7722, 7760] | 0.01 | 13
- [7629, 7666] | 0.02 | 13.1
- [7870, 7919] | -0.02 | 13.1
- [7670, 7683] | 0.00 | 13.2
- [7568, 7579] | 0.02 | 13.1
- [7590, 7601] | -0.17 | 15.7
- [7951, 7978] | -0.08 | 13.7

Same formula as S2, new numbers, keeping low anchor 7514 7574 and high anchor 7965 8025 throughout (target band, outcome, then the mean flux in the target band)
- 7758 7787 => -0.035 mag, 13.6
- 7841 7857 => -0.079 mag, 14.1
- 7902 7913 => 0.025 mag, 12.8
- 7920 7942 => 0.022 mag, 12.8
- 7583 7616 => -0.235 mag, 16.5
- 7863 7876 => 0.025 mag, 12.8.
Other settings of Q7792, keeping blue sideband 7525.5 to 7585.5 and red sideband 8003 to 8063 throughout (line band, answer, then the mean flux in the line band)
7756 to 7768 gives -0.1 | 13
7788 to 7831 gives -1.7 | 13.4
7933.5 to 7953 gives -0.6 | 13.1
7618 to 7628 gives -3.2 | 17.2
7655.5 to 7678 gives 0.1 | 12.9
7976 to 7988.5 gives 0.8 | 11.8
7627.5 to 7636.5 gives 0.6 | 12.2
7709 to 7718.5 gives -1.6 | 15.1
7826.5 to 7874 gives -2.0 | 13.3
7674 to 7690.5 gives 0.4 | 12.6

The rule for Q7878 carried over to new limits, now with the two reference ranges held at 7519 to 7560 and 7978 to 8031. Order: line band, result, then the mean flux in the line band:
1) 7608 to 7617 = -0.04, 13.7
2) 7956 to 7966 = -0.06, 13.2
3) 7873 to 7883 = -0.04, 13.1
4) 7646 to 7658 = -0.03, 13.4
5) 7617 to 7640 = -0.17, 15.4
